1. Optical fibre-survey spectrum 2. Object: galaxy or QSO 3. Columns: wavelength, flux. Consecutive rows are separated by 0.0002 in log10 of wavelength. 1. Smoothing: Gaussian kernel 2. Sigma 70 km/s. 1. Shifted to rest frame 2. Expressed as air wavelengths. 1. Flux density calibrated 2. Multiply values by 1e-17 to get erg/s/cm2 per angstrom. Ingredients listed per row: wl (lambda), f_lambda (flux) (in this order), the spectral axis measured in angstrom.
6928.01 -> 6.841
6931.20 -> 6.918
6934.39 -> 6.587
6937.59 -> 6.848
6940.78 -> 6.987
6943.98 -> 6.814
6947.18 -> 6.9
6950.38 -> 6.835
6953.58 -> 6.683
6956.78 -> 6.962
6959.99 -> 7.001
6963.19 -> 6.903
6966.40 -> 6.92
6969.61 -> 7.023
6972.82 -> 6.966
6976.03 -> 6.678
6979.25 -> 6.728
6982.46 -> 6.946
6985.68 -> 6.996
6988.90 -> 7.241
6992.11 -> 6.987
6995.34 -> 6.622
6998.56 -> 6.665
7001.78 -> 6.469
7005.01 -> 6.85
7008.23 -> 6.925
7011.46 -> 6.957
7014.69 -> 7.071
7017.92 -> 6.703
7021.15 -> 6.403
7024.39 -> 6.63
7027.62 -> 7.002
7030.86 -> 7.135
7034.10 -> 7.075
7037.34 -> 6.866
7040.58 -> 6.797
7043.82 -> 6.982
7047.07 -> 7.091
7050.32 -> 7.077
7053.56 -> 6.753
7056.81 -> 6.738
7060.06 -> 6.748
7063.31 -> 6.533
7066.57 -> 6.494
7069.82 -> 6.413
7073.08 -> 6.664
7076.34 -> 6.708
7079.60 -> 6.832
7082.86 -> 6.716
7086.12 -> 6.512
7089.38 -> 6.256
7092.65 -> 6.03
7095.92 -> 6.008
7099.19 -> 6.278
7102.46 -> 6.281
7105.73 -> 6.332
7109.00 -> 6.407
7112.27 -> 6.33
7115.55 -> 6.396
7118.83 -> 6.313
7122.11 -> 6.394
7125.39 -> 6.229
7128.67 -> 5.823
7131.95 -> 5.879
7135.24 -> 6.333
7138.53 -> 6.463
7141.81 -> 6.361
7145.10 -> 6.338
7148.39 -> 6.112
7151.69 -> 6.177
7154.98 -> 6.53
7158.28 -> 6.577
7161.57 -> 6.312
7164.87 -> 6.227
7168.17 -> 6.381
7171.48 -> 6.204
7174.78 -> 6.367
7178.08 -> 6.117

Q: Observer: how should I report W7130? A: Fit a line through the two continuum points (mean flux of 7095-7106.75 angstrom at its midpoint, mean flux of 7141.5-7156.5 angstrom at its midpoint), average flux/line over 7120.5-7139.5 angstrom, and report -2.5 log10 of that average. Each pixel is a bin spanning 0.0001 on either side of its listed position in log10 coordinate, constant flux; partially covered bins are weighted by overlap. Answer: 0.02 mag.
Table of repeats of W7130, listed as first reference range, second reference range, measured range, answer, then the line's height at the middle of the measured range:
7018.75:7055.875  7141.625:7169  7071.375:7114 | 0.04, 6.63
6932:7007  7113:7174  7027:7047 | -0.06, 6.63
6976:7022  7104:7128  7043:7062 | -0.05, 6.6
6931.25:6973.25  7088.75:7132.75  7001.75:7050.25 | -0.05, 6.57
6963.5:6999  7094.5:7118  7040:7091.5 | -0.03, 6.49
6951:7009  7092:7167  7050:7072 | -0.02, 6.54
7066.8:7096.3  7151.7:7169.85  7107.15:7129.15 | 0.02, 6.44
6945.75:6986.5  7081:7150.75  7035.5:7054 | -0.06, 6.57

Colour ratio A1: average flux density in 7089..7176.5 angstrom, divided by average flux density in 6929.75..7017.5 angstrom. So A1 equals 0.91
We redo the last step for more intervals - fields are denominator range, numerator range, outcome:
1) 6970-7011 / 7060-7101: 0.94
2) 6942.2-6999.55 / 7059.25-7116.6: 0.94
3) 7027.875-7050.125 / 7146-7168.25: 0.90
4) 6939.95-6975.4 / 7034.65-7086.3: 0.98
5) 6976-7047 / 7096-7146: 0.91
